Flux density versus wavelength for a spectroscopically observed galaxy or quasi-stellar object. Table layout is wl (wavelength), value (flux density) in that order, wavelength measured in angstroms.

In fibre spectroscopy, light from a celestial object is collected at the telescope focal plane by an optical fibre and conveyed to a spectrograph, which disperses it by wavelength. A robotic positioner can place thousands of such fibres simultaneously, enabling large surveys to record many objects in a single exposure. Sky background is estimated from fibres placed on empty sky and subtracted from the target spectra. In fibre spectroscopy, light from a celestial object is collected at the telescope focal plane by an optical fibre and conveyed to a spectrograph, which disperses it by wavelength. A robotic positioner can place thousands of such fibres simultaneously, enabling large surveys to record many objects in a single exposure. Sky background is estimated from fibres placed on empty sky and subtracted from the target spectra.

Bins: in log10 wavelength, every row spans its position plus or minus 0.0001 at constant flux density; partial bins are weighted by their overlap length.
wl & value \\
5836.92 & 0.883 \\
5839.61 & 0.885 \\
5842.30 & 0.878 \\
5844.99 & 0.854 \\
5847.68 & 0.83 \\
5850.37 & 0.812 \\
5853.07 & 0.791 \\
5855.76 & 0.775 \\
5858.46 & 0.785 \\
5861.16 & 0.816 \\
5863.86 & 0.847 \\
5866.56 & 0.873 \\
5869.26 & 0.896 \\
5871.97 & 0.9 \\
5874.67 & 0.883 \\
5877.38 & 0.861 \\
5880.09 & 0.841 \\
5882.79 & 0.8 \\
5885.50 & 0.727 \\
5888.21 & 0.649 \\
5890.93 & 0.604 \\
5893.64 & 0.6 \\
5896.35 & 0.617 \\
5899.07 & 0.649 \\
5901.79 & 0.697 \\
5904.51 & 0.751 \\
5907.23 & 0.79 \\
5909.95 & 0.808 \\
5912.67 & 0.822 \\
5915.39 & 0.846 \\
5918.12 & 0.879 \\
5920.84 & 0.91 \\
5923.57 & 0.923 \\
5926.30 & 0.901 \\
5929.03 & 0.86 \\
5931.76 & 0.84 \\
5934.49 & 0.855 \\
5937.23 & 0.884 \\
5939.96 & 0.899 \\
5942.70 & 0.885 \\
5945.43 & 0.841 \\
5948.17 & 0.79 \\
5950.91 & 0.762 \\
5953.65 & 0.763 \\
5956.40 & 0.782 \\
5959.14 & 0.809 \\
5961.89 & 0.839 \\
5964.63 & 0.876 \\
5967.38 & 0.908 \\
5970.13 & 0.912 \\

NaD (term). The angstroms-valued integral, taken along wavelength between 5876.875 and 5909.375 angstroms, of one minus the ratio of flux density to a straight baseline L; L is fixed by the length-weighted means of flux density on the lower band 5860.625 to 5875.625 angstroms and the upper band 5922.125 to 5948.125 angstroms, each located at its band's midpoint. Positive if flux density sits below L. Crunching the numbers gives 5.89 angstroms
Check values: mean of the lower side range 0.872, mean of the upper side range 0.872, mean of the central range 0.714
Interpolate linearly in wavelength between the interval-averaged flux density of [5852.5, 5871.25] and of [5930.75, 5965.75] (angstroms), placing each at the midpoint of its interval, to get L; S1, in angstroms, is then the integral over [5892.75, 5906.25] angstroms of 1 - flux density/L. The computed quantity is 2.64 angstroms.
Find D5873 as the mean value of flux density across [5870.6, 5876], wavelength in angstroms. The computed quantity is 0.891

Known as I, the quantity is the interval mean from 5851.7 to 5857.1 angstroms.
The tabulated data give 0.783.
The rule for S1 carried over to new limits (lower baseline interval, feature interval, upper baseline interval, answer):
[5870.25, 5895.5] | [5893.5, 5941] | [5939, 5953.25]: -0.8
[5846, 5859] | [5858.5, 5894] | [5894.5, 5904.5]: -3.1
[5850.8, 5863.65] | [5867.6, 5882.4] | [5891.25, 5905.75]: -2.7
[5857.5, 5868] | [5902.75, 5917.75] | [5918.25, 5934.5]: 1.1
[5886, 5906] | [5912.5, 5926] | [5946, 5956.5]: -3.3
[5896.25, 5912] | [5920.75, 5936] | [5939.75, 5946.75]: -1.2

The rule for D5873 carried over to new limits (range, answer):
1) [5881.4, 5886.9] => 0.764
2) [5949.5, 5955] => 0.763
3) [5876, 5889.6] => 0.775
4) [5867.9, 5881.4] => 0.876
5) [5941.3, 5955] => 0.809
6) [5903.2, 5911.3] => 0.783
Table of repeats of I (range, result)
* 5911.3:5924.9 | 0.876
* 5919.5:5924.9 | 0.916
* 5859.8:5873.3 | 0.866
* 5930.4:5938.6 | 0.86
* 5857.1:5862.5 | 0.8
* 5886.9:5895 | 0.618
